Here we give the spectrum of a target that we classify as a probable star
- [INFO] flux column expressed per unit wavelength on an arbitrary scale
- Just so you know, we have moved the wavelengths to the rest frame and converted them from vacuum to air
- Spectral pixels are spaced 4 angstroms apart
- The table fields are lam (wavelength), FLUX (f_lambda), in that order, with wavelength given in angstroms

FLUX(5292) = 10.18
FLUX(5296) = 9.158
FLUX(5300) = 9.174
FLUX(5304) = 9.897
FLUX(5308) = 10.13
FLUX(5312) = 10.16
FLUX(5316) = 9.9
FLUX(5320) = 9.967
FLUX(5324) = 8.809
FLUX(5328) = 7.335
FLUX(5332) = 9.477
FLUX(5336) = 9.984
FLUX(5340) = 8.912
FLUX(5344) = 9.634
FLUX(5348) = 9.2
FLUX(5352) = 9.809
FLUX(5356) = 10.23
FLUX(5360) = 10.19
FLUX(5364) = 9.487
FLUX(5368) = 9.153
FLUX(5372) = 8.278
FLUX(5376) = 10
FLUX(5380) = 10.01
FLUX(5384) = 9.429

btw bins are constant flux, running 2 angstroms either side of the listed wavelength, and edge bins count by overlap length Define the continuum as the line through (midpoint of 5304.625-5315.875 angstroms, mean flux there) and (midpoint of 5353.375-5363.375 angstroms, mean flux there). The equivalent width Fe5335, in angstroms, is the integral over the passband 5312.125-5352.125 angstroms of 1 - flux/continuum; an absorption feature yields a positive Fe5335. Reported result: 3.0 angstroms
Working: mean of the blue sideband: 10.1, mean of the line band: 9.32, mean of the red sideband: 10.1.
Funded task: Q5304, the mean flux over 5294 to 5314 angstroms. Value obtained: 9.7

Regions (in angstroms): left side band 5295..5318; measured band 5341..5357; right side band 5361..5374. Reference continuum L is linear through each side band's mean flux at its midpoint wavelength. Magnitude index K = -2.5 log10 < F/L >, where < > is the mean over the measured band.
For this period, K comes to -0.04 mag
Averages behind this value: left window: 9.76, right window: 9.07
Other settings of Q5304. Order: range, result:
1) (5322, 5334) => 8.54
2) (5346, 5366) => 9.78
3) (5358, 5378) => 9.42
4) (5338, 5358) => 9.56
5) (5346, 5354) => 9.5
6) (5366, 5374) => 8.72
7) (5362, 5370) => 9.32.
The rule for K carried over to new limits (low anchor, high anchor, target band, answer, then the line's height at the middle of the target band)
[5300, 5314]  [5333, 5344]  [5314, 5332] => 0.076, 9.71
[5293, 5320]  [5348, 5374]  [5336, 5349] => 0.026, 9.59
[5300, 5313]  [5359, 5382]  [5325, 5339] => 0.096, 9.75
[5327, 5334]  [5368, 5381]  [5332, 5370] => -0.081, 8.92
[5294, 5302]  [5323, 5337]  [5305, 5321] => -0.117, 9.01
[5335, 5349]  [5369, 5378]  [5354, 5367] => -0.074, 9.25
